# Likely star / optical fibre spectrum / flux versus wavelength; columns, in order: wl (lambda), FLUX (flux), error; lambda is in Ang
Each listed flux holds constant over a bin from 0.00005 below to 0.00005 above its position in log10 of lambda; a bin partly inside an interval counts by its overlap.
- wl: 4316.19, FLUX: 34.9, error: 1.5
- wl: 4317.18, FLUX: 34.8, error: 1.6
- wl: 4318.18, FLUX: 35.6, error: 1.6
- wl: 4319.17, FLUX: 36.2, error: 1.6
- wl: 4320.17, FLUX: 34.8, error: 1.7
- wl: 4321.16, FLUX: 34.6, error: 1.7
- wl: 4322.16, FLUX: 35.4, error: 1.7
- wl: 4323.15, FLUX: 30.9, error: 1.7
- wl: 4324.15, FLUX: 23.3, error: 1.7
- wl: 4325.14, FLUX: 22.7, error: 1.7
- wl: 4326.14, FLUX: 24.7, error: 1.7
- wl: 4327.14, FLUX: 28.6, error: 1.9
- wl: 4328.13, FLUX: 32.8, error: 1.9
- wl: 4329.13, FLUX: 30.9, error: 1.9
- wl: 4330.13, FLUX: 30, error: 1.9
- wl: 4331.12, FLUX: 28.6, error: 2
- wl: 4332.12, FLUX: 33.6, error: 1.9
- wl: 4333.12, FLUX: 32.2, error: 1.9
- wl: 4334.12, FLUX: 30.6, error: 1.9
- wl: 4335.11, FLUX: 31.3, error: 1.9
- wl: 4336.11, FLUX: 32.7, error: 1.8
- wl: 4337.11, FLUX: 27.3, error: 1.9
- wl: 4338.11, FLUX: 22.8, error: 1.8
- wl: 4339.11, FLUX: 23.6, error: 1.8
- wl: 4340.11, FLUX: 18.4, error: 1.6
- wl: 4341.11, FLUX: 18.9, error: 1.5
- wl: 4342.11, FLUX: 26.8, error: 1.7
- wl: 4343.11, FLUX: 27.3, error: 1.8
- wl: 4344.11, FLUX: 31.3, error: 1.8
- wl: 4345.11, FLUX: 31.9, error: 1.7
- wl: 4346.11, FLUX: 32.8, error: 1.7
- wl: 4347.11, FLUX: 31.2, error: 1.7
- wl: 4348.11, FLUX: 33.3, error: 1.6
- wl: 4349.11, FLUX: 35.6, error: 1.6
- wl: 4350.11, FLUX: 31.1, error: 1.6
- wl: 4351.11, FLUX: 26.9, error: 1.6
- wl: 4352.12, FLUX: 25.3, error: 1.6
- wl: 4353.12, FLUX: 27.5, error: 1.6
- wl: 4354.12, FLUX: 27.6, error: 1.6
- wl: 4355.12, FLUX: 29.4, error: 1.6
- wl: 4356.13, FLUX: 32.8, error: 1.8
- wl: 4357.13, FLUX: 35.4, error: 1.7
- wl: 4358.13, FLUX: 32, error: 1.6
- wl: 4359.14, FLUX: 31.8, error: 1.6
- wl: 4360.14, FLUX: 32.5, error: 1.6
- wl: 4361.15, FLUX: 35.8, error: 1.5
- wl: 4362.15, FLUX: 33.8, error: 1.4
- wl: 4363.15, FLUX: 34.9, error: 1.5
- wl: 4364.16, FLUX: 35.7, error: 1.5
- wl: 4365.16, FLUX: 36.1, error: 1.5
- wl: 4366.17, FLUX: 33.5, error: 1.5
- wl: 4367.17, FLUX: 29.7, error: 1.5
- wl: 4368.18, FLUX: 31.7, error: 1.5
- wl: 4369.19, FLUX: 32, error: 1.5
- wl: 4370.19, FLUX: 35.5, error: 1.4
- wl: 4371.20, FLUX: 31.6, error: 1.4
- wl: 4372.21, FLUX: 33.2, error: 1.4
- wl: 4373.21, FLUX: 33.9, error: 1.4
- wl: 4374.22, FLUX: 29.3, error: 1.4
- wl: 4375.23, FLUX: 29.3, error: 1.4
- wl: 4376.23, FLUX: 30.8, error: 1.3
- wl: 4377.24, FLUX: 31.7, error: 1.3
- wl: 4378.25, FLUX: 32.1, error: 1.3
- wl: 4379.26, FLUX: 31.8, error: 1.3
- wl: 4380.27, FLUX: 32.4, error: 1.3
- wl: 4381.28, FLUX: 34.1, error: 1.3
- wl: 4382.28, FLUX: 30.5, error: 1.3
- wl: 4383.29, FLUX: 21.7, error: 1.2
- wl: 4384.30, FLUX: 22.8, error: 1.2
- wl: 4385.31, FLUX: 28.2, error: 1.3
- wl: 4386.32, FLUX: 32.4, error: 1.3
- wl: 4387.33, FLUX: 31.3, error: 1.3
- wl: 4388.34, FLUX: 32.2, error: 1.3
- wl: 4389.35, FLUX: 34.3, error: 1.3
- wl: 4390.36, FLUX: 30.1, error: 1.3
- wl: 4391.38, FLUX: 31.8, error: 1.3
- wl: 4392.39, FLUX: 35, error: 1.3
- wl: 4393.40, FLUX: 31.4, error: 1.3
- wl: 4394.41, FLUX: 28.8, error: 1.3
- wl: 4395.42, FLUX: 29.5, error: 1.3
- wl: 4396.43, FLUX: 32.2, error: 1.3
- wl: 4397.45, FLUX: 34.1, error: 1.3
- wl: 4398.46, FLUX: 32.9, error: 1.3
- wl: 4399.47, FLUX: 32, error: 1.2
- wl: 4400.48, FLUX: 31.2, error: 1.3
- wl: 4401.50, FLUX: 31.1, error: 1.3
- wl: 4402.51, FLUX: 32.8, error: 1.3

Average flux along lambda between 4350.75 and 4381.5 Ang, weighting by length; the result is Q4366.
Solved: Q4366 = 31.9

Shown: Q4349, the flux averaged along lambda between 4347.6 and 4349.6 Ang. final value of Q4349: 34.5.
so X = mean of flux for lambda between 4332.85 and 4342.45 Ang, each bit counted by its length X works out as 26.3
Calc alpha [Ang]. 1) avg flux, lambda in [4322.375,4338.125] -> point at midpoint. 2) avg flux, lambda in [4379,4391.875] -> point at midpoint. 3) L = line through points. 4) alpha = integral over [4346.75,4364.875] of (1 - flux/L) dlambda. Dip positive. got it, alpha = -1.3 Ang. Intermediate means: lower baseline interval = 29.2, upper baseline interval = 30.2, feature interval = 31.9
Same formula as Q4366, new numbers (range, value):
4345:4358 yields 30.8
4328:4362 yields 29.8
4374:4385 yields 29.7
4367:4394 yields 31.1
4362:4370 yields 33.5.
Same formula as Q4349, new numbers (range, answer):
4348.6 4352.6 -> 29.7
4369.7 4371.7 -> 33.5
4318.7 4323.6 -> 34.4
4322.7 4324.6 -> 27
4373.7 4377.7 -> 30.3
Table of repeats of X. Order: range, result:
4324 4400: 30.5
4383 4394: 30.3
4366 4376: 31.9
